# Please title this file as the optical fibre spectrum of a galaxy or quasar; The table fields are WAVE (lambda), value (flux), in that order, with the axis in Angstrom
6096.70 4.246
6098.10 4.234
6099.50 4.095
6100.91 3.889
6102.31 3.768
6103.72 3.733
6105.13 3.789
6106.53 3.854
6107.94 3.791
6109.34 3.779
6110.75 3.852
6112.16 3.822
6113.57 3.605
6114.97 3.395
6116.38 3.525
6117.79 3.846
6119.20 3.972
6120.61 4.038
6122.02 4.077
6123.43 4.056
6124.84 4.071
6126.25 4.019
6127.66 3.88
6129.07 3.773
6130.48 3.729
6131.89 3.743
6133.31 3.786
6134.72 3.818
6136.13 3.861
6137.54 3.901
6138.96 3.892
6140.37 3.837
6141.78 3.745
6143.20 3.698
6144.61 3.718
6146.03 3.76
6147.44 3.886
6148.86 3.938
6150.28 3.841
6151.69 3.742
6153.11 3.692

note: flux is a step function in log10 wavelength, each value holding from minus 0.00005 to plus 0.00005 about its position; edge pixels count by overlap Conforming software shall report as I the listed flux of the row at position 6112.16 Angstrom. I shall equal 3.822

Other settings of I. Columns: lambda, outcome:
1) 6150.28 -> 3.841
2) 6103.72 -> 3.733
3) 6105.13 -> 3.789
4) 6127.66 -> 3.88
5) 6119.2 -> 3.972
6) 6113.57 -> 3.605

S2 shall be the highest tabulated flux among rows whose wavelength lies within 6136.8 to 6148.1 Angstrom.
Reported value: 3.901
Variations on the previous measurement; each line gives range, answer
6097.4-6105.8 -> 4.234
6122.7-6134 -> 4.071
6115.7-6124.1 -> 4.077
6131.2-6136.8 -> 3.861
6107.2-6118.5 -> 3.852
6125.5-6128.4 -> 4.019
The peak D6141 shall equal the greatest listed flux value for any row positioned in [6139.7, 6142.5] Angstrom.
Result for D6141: 3.837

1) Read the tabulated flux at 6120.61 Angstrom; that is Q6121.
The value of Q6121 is 4.038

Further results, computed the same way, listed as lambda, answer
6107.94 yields 3.791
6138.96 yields 3.892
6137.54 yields 3.901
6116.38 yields 3.525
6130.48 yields 3.729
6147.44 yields 3.886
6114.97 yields 3.395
